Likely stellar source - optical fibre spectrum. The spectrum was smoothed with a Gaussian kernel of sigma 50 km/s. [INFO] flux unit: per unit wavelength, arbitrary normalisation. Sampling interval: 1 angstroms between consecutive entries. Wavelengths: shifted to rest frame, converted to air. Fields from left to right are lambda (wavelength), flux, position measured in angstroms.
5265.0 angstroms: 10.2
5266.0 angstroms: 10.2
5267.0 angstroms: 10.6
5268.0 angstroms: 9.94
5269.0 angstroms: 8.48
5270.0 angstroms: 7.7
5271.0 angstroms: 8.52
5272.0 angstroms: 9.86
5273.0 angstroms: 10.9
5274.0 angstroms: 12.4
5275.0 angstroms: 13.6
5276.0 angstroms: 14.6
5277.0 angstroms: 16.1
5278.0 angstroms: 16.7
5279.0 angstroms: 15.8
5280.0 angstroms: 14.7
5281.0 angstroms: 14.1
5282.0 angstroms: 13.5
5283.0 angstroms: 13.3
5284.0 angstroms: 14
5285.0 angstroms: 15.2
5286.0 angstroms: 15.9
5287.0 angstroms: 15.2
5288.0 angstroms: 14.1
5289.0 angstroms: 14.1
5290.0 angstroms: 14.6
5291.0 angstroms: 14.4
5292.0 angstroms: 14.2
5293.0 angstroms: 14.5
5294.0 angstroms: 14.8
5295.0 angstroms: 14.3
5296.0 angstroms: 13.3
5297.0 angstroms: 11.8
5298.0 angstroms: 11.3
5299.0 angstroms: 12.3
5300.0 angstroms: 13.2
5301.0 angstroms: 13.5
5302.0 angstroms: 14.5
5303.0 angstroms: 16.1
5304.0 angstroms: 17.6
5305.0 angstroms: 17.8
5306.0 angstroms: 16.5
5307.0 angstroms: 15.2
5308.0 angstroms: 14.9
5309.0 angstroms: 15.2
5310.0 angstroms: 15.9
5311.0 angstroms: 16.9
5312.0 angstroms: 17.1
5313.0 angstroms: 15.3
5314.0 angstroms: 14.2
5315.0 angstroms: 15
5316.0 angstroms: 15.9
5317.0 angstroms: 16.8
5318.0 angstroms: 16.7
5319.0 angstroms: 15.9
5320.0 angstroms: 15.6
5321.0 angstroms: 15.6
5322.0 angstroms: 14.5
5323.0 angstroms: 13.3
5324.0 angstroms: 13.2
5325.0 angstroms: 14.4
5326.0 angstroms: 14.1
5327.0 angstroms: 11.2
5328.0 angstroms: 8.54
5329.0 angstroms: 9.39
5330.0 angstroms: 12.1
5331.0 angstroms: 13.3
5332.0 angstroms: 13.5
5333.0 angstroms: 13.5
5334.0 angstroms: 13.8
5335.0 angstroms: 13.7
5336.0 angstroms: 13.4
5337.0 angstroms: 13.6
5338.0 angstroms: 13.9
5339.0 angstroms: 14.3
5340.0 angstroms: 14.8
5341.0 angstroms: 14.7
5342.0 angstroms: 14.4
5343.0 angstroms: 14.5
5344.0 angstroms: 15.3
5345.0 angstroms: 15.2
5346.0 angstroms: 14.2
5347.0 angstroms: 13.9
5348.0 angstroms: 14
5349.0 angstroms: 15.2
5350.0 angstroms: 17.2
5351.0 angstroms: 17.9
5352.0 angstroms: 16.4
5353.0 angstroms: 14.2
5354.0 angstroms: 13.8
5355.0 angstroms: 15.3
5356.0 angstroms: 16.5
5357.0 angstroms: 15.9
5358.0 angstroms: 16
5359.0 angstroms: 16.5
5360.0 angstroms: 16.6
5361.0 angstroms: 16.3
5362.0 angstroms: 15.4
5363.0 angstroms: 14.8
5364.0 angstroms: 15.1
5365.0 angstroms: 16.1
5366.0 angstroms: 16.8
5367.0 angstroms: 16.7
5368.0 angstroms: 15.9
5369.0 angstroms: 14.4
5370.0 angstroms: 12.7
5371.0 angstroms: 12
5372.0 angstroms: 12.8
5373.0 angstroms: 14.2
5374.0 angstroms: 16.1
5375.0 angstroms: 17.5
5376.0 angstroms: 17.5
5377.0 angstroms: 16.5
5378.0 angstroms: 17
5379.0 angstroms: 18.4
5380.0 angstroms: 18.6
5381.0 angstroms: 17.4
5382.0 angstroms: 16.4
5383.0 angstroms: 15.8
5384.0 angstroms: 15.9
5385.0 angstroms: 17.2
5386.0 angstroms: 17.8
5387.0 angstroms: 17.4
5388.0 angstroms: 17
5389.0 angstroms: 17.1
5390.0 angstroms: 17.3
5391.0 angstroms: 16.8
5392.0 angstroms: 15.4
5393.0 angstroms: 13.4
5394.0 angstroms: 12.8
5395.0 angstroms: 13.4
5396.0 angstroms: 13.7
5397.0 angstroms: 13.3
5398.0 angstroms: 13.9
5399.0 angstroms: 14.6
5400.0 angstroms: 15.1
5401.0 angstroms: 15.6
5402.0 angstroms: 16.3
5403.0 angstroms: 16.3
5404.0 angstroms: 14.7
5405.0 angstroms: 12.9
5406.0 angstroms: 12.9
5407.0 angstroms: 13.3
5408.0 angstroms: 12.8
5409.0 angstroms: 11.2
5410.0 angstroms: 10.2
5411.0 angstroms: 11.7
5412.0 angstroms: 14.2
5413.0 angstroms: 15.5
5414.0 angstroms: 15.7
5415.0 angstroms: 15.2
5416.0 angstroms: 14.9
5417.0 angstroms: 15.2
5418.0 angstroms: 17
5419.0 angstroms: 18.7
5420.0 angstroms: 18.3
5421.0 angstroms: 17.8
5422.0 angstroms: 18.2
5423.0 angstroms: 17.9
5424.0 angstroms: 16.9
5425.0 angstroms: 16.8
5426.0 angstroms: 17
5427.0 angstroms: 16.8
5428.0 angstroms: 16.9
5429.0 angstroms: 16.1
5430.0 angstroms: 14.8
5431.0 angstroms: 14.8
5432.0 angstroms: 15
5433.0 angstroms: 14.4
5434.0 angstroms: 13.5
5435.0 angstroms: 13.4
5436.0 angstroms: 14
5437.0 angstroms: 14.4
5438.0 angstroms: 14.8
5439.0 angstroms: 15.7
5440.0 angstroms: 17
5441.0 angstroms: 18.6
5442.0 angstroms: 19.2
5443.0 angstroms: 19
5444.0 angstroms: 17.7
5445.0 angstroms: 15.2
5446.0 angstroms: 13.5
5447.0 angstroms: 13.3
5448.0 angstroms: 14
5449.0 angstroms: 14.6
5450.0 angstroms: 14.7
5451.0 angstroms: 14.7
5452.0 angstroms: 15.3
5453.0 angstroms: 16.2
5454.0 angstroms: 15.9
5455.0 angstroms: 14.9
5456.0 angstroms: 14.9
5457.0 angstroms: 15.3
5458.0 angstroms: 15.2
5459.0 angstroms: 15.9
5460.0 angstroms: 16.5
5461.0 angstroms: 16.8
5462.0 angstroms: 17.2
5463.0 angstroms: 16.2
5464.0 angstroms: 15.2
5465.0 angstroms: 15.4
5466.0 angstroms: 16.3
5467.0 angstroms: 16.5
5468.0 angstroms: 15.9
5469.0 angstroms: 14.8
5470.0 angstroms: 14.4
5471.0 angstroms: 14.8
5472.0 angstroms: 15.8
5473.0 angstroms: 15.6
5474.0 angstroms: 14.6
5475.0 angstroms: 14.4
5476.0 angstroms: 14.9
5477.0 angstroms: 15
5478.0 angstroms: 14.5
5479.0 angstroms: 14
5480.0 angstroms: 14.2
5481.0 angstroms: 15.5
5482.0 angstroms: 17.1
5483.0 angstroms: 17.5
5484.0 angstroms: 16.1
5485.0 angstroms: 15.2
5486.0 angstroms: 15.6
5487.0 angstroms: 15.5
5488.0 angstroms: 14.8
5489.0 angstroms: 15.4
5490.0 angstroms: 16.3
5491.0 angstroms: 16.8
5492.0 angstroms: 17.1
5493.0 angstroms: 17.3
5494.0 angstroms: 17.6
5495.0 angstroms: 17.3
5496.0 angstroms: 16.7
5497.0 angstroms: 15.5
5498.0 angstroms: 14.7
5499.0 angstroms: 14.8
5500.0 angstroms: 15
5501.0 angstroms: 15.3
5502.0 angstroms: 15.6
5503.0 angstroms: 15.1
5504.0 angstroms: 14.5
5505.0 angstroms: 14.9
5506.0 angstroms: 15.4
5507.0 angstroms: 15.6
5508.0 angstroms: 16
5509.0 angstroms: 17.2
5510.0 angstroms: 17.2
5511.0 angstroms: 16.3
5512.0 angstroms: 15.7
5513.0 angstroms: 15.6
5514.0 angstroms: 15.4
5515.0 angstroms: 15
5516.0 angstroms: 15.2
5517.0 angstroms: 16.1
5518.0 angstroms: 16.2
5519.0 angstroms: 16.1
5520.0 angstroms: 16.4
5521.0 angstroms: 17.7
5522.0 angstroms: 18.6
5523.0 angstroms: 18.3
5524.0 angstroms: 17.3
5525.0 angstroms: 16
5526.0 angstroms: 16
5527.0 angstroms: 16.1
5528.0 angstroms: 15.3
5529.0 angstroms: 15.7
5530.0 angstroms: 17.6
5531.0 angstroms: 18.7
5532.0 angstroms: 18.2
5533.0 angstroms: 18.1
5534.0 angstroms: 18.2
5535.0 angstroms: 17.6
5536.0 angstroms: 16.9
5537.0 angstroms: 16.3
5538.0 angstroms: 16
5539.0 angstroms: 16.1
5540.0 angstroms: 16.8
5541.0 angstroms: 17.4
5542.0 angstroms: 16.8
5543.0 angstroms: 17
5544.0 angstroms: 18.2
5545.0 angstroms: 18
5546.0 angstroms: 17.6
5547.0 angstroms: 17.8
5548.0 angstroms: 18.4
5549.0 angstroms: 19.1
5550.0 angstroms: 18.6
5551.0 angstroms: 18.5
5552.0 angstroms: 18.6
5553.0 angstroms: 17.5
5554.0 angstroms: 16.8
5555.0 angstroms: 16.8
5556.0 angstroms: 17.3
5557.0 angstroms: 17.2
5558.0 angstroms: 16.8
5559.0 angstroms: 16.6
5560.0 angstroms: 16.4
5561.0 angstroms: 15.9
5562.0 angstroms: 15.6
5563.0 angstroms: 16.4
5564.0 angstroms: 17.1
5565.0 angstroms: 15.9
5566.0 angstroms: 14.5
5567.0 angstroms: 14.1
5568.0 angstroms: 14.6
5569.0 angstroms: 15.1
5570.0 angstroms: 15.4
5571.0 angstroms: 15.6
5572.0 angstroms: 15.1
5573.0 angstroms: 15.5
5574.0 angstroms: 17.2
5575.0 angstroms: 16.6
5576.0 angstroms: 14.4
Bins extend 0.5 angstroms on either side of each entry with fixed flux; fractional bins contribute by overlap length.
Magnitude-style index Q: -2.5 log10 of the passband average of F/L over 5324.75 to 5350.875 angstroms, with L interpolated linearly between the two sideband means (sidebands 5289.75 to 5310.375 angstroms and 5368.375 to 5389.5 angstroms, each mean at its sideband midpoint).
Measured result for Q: 0.12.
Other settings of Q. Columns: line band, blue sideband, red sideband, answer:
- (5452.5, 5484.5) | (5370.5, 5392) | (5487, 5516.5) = 0.03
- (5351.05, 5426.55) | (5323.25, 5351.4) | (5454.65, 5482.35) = -0.08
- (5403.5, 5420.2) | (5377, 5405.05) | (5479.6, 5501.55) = 0.11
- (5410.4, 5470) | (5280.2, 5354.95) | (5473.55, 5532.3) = -0.02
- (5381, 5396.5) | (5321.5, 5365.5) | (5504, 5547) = -0.06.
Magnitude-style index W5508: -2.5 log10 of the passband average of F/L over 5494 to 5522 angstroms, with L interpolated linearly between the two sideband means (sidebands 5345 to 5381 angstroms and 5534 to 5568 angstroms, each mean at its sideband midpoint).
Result 0.05 mag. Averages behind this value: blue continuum 15.7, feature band 15.9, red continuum 17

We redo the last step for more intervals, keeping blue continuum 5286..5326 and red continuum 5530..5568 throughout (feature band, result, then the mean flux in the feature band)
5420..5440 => 0.01 mag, 15.8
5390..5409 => 0.10 mag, 14.3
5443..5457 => 0.07 mag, 15.1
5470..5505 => 0.07 mag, 15.6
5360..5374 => 0.03 mag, 15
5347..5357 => -0.02 mag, 15.5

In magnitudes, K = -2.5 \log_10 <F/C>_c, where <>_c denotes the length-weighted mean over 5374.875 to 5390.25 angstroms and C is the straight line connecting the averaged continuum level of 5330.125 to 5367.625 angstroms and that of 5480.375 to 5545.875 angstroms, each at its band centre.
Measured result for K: -0.12 mag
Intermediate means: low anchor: 15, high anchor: 16.4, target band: 17.2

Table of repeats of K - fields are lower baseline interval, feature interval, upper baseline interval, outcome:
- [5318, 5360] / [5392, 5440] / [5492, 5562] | 0.03 mag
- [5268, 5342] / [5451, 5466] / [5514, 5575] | 0.00 mag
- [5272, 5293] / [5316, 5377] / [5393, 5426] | -0.01 mag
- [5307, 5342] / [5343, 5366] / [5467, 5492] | -0.08 mag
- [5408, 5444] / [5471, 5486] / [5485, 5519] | 0.03 mag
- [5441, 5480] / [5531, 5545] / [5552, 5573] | -0.09 mag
